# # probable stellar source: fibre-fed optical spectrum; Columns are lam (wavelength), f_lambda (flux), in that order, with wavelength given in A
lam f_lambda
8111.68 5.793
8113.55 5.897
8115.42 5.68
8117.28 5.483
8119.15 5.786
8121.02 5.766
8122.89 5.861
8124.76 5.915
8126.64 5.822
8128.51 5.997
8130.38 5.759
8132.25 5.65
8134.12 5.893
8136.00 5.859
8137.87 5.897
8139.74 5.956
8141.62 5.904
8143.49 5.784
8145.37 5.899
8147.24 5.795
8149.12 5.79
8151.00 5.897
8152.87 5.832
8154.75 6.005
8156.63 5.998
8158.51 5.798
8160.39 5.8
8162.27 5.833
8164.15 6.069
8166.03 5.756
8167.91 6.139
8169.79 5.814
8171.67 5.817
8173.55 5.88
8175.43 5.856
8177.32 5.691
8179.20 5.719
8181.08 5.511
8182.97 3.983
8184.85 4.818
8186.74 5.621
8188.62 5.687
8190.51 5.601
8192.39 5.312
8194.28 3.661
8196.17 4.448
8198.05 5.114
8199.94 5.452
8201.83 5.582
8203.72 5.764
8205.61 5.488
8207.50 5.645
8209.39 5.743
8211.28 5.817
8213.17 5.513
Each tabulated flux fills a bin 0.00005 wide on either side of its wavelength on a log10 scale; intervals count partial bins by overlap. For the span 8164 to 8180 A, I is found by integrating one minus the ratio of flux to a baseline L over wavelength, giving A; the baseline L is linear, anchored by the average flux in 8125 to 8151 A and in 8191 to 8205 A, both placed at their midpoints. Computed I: -1.30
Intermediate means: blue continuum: 5.85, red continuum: 5.08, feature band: 5.85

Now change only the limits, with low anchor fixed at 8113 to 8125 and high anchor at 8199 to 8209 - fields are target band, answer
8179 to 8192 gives 0.87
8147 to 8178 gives -1.08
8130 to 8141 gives -0.22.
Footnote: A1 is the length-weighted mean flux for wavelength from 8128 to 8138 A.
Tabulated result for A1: 5.83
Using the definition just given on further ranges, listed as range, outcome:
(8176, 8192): 5.34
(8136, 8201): 5.6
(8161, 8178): 5.87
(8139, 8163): 5.87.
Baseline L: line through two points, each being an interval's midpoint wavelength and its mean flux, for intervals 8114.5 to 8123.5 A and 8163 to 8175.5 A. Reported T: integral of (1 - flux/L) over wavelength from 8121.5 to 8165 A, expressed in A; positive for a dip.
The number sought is -0.4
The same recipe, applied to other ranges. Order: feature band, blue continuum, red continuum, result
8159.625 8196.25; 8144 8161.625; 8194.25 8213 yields 1.0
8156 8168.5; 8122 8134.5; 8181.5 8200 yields -1.3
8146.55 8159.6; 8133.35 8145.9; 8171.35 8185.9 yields -0.4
